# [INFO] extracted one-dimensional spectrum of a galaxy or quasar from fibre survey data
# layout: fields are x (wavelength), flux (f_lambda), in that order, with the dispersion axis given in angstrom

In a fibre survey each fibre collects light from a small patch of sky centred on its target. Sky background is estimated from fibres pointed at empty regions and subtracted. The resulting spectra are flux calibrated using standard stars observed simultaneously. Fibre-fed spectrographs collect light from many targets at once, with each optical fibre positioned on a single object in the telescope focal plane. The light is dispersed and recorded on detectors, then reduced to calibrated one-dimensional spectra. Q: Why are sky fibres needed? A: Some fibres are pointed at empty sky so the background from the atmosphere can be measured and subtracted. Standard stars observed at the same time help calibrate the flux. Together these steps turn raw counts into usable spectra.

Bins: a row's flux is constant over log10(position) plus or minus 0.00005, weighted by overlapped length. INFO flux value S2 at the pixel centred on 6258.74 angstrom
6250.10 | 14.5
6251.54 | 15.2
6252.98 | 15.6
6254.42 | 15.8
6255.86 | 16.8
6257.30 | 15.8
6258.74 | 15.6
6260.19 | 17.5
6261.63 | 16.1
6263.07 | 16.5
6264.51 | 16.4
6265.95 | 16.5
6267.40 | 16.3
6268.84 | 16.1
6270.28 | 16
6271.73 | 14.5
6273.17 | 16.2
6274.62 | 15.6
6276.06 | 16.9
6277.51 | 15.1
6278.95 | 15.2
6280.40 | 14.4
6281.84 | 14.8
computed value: 15.6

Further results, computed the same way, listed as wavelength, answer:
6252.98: 15.6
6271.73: 14.5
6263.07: 16.5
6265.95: 16.5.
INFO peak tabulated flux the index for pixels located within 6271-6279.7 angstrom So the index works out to 16.9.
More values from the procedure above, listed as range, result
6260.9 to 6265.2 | 16.5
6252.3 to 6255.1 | 15.8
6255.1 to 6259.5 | 16.8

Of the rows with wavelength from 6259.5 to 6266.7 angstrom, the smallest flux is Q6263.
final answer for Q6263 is 16.1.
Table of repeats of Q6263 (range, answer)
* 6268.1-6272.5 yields 14.5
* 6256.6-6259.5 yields 15.6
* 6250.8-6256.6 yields 15.2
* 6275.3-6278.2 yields 15.1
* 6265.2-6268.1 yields 16.3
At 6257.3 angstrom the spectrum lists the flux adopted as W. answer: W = 15.8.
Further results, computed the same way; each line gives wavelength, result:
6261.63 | 16.1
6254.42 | 15.8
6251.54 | 15.2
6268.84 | 16.1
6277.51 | 15.1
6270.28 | 16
